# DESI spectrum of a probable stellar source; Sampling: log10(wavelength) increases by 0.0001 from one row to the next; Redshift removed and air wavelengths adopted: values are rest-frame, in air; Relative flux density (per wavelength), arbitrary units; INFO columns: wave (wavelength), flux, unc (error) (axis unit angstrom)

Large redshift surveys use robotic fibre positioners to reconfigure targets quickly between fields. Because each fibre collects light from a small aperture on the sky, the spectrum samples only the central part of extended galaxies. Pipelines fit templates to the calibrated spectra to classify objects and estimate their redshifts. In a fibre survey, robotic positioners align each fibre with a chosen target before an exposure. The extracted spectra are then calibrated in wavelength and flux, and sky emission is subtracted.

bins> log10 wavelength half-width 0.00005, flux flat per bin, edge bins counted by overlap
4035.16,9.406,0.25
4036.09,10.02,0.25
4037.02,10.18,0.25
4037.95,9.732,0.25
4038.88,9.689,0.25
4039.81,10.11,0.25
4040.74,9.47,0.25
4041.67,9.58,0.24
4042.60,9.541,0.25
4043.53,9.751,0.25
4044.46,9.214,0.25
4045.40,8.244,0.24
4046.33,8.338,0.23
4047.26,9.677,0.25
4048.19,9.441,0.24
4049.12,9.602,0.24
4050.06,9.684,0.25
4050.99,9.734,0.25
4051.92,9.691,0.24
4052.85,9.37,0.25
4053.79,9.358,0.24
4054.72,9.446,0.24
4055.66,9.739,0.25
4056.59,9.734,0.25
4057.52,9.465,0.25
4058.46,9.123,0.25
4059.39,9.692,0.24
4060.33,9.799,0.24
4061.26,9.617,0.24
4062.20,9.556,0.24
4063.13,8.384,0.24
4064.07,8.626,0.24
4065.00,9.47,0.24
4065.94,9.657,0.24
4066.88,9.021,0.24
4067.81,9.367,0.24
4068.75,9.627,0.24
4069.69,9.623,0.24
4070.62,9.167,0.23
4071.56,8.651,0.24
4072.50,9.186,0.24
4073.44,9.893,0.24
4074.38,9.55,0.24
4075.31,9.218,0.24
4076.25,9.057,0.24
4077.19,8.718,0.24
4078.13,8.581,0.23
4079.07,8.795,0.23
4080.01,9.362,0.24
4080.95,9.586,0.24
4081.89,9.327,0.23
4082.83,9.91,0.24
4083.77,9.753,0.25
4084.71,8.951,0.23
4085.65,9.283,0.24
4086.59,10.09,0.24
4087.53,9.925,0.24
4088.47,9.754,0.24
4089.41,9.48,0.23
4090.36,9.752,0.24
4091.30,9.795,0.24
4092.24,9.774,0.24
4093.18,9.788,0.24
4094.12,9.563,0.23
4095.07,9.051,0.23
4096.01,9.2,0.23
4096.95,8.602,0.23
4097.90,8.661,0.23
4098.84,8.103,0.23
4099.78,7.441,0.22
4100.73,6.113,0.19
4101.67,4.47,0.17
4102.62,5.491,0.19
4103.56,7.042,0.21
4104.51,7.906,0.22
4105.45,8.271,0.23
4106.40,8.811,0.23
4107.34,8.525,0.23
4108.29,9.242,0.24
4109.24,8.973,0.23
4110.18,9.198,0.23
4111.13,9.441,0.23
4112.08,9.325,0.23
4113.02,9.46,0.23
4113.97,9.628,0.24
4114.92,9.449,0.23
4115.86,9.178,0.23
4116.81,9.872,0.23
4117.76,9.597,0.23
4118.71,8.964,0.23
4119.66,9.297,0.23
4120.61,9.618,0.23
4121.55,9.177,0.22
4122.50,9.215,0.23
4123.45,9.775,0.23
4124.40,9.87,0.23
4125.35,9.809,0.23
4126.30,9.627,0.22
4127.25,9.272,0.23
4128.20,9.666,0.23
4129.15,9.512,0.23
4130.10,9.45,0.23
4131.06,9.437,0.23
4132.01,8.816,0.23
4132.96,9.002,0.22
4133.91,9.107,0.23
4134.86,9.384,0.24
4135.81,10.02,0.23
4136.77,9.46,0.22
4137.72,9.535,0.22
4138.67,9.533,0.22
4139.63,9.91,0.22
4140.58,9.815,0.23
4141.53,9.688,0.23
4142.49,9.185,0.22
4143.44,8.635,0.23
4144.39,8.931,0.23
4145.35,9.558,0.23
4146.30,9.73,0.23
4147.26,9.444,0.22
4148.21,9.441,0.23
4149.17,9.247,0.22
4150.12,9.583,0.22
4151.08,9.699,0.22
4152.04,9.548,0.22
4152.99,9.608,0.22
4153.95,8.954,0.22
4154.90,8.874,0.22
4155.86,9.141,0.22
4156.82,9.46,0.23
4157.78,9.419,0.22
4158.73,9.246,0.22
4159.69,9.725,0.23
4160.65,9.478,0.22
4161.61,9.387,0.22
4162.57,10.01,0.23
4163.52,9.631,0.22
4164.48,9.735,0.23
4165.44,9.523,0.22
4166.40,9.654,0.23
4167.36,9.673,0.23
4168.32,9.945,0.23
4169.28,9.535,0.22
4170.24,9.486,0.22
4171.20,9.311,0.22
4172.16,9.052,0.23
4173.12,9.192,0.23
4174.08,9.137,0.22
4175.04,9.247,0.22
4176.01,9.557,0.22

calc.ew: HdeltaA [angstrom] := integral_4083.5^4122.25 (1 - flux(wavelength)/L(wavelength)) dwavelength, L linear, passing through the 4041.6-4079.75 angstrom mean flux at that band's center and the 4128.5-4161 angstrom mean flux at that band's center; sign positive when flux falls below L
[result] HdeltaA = 2.0 angstrom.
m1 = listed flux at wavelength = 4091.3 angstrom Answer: 9.795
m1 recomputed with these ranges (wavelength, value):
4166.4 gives 9.654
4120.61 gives 9.618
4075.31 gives 9.218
